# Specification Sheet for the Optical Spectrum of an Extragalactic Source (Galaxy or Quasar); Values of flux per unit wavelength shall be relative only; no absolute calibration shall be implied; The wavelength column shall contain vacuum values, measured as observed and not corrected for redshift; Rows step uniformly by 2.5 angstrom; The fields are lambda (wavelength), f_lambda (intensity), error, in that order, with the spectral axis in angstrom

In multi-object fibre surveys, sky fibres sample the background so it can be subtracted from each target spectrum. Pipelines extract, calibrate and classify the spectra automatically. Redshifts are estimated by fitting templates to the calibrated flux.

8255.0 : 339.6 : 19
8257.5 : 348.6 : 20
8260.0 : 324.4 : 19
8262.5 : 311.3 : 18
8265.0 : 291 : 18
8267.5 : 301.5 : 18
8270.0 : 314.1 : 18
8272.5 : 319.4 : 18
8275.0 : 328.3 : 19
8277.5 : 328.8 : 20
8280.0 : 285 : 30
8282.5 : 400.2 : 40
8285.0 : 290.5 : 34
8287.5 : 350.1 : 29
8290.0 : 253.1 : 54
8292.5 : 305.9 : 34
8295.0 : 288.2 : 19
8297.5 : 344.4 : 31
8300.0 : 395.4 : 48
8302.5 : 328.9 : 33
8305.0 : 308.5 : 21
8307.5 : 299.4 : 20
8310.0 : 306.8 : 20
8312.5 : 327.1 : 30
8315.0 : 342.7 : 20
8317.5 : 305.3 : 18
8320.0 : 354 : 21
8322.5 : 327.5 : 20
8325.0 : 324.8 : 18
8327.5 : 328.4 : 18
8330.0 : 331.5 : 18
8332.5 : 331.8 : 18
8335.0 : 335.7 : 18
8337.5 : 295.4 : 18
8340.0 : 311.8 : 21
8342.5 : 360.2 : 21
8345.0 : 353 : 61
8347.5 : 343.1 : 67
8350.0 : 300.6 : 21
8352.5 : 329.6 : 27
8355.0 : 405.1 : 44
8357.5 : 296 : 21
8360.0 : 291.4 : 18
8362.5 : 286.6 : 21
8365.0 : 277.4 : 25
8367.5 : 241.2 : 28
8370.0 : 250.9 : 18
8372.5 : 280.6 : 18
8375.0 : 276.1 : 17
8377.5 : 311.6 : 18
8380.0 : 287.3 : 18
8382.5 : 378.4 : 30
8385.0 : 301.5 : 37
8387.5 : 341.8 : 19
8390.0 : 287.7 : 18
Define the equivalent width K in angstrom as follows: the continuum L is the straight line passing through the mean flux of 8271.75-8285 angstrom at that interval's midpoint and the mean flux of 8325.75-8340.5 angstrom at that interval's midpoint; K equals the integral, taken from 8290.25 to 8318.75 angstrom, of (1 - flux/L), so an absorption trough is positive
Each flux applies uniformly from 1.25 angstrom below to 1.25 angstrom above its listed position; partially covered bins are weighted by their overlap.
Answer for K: 0.5 angstrom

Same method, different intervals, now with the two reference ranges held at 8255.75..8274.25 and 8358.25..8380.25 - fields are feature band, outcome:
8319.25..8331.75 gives -1.6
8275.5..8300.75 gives -1.2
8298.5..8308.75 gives -1.0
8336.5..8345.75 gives -1.3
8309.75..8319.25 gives -0.8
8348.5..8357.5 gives -1.7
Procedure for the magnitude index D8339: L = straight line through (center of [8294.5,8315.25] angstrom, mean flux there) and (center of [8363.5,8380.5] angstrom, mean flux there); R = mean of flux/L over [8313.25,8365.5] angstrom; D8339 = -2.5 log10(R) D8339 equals -0.09 mag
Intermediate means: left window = 327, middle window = 326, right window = 275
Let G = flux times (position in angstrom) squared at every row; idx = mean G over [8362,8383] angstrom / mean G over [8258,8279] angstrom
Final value 0.92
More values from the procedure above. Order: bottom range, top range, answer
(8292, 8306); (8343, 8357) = 1.06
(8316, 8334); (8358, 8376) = 0.84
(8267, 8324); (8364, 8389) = 0.93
